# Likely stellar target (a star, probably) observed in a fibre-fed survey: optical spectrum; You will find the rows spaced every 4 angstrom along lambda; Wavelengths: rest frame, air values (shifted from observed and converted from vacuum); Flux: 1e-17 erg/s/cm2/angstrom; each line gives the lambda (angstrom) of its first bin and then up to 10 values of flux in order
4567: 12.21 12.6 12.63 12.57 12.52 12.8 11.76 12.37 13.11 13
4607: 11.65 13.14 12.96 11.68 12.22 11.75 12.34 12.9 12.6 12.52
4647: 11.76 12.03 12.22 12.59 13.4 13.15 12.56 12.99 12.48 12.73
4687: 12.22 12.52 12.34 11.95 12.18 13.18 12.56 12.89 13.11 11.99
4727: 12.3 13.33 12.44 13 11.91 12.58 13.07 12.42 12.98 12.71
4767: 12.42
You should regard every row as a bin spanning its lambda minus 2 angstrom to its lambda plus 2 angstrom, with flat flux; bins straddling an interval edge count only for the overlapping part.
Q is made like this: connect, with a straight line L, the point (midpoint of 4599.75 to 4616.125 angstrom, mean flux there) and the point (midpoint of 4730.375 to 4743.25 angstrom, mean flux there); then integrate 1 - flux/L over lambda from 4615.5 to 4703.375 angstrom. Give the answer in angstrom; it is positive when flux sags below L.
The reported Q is 1.9 angstrom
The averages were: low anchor 12.7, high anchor 12.7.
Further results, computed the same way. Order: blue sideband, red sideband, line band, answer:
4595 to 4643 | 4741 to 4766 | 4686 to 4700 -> 0.3 angstrom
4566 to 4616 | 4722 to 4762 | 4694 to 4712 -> 0.2 angstrom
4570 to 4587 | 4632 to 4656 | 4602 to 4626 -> 0.1 angstrom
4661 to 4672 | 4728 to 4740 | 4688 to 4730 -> 1.4 angstrom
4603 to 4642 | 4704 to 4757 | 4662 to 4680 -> -0.6 angstrom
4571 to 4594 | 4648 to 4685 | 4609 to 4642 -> 0.3 angstrom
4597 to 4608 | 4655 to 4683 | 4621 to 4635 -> 0.6 angstrom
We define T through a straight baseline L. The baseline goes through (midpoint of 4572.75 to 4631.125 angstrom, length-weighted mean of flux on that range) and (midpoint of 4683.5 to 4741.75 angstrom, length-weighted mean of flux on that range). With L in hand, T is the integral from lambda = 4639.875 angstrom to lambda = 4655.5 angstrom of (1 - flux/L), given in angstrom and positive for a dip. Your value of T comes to 0.4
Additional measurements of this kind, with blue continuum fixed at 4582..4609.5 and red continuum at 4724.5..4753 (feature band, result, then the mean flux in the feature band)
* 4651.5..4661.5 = 0.1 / 12.4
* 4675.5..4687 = 0.0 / 12.6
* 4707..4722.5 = -0.2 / 12.8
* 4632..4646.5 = 0.0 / 12.6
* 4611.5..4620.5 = 0.0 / 12.5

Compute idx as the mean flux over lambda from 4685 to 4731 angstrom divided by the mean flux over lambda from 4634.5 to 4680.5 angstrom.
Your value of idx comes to 0.99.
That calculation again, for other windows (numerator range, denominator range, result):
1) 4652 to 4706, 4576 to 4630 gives 1.01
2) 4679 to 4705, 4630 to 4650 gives 0.99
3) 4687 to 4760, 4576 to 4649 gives 1.01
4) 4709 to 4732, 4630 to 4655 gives 1.03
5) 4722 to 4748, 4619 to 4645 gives 1.02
